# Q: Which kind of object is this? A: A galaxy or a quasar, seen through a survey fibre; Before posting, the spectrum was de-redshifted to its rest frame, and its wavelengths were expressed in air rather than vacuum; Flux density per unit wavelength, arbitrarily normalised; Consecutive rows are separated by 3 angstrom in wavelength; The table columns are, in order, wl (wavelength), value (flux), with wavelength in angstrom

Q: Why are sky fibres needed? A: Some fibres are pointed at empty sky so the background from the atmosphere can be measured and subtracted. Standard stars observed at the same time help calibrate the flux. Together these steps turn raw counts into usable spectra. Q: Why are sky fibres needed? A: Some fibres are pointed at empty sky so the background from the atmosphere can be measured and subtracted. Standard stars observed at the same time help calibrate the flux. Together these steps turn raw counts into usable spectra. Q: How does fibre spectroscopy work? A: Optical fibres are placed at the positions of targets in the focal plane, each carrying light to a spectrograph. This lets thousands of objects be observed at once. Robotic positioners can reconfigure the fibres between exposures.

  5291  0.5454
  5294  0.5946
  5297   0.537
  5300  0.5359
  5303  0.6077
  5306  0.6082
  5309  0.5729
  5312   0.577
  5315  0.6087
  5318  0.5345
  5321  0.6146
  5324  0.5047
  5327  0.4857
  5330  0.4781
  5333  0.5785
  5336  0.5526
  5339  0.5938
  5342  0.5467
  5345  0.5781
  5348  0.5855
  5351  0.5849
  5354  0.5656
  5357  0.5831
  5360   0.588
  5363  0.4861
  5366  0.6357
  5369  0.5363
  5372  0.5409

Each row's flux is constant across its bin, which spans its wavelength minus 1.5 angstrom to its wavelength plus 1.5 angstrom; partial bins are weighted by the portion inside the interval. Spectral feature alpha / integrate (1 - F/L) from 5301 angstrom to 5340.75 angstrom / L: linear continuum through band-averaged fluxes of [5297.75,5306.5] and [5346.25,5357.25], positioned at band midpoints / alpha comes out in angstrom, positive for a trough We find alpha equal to 1.1 angstrom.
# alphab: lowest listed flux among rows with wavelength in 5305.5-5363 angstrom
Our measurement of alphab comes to 0.4781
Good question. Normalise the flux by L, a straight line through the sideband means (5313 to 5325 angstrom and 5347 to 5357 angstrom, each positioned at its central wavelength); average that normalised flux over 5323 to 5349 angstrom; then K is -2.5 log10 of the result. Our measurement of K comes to 0.06 mag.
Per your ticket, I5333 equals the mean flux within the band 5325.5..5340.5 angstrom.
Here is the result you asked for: 0.538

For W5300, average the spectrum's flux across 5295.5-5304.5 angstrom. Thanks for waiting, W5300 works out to 0.56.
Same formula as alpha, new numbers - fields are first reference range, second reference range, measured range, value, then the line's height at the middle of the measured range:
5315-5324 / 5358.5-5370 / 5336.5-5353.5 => -0.31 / 0.565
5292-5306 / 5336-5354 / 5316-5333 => 1.27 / 0.574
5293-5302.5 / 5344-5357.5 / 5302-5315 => -0.68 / 0.563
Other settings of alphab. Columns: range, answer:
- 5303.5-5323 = 0.5345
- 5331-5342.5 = 0.5467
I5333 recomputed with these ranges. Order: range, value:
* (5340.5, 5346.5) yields 0.562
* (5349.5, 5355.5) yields 0.575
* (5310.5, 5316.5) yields 0.593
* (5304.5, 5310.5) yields 0.591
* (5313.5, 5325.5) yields 0.566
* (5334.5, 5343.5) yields 0.564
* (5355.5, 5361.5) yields 0.586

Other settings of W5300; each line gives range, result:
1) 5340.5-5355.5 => 0.572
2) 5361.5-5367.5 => 0.561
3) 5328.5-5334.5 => 0.528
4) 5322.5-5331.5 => 0.489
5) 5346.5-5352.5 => 0.585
